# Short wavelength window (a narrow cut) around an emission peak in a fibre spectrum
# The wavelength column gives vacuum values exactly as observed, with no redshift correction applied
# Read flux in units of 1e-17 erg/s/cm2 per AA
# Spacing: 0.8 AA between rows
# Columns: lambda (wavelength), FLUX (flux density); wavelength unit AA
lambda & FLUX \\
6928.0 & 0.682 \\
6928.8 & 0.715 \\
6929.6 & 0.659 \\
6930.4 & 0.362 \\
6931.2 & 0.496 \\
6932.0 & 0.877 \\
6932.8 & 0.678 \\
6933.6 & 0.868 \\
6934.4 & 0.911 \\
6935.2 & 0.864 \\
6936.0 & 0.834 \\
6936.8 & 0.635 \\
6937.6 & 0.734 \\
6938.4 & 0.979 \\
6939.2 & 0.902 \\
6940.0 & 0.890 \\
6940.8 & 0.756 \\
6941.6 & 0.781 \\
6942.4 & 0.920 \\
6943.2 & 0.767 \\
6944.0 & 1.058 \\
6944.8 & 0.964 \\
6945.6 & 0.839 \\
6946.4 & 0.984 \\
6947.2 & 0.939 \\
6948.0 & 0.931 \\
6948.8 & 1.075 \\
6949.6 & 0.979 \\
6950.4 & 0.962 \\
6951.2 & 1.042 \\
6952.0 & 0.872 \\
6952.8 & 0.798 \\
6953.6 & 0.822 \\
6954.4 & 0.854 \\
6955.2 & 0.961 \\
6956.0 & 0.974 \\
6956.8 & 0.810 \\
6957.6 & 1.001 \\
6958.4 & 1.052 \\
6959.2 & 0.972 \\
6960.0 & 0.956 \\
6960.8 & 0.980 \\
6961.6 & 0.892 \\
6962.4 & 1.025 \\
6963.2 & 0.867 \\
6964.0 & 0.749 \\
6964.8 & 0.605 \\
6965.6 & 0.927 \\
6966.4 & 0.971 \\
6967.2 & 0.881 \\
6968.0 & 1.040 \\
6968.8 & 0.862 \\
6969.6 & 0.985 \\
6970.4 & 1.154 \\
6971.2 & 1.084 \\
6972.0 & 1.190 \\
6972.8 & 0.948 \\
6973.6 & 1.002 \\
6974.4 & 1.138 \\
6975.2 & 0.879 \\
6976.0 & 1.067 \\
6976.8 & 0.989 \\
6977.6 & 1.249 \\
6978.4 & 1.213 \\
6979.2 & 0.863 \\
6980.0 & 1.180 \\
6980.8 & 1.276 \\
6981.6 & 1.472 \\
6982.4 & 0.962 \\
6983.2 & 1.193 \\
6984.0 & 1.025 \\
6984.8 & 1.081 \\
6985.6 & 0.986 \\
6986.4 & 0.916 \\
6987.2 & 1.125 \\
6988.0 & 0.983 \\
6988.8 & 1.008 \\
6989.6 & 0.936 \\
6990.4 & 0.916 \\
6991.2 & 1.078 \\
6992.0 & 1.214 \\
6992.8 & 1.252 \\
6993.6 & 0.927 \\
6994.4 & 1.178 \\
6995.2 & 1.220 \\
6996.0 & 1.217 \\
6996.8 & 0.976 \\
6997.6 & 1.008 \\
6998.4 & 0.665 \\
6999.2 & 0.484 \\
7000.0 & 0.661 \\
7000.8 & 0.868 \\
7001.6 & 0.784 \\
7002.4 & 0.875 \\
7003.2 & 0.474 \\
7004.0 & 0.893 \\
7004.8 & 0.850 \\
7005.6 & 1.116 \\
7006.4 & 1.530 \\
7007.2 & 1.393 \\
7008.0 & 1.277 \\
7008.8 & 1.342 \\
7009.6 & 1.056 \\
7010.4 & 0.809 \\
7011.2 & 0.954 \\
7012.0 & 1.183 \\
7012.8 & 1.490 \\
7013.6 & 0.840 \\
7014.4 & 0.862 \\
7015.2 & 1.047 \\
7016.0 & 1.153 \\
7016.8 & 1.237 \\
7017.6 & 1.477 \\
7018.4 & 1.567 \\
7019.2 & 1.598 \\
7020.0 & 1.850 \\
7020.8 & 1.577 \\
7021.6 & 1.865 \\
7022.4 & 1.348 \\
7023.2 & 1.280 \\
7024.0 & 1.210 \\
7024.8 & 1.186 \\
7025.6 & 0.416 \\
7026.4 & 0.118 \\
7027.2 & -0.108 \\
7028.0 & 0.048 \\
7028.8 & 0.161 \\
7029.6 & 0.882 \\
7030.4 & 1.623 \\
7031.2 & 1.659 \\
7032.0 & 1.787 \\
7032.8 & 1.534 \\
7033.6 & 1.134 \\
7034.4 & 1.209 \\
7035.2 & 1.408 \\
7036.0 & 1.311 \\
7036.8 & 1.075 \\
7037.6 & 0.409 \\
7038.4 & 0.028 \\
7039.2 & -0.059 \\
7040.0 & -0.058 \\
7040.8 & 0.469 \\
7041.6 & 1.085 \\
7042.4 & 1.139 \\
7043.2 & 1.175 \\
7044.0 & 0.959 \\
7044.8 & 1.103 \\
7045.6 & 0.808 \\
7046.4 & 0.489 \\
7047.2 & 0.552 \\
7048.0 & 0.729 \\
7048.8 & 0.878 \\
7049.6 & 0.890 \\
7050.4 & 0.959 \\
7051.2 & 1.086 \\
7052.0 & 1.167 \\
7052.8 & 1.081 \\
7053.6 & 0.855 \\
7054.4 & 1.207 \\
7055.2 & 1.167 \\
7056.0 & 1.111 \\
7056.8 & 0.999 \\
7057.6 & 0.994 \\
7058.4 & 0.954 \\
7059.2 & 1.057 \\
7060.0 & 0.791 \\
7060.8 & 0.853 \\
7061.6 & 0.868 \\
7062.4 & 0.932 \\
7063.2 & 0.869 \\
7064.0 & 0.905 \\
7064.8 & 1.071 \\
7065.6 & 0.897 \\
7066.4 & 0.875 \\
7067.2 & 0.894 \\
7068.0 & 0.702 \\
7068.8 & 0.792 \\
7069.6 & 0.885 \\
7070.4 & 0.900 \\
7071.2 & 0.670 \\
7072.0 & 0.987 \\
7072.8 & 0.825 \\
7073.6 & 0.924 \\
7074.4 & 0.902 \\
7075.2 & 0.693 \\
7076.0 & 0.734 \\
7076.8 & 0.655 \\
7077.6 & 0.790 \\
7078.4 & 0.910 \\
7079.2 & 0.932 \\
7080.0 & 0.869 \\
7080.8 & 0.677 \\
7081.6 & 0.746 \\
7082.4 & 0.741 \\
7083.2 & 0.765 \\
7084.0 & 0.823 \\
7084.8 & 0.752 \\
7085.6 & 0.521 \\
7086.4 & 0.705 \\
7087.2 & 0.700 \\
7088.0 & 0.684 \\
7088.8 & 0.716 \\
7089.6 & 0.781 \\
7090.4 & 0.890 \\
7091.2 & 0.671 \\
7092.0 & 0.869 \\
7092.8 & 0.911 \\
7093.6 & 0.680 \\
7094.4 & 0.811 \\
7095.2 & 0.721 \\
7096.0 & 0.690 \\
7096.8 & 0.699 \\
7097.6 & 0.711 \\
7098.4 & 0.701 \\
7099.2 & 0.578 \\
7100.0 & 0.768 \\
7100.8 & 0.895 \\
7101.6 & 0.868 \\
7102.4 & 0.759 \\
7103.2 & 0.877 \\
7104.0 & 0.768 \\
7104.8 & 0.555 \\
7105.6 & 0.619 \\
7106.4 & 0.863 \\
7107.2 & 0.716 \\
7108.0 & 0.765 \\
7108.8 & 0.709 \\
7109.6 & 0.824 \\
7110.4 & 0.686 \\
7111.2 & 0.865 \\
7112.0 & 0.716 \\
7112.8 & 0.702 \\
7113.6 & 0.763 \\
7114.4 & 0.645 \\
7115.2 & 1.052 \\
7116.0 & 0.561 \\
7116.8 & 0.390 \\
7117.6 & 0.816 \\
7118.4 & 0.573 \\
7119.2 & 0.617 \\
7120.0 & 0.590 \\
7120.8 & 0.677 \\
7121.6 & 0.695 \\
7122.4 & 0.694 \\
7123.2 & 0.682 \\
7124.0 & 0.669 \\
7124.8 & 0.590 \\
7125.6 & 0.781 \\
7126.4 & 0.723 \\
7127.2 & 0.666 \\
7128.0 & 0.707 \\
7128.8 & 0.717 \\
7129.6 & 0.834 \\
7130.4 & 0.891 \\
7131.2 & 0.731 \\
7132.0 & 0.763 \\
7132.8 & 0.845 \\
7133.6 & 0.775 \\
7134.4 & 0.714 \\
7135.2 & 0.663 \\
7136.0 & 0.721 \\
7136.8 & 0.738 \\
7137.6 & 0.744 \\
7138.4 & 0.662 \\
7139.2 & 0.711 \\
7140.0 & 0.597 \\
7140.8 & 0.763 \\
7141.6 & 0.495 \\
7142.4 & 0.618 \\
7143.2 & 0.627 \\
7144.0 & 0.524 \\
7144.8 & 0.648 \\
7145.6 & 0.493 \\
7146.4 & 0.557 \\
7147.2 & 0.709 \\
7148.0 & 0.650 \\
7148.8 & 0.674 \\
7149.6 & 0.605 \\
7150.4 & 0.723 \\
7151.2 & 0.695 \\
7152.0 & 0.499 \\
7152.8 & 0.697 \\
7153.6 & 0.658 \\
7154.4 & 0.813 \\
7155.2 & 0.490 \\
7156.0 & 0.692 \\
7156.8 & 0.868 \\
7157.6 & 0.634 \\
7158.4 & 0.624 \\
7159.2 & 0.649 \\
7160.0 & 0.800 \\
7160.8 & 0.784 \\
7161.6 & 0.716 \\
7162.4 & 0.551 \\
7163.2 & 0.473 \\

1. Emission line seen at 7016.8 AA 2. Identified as C IV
